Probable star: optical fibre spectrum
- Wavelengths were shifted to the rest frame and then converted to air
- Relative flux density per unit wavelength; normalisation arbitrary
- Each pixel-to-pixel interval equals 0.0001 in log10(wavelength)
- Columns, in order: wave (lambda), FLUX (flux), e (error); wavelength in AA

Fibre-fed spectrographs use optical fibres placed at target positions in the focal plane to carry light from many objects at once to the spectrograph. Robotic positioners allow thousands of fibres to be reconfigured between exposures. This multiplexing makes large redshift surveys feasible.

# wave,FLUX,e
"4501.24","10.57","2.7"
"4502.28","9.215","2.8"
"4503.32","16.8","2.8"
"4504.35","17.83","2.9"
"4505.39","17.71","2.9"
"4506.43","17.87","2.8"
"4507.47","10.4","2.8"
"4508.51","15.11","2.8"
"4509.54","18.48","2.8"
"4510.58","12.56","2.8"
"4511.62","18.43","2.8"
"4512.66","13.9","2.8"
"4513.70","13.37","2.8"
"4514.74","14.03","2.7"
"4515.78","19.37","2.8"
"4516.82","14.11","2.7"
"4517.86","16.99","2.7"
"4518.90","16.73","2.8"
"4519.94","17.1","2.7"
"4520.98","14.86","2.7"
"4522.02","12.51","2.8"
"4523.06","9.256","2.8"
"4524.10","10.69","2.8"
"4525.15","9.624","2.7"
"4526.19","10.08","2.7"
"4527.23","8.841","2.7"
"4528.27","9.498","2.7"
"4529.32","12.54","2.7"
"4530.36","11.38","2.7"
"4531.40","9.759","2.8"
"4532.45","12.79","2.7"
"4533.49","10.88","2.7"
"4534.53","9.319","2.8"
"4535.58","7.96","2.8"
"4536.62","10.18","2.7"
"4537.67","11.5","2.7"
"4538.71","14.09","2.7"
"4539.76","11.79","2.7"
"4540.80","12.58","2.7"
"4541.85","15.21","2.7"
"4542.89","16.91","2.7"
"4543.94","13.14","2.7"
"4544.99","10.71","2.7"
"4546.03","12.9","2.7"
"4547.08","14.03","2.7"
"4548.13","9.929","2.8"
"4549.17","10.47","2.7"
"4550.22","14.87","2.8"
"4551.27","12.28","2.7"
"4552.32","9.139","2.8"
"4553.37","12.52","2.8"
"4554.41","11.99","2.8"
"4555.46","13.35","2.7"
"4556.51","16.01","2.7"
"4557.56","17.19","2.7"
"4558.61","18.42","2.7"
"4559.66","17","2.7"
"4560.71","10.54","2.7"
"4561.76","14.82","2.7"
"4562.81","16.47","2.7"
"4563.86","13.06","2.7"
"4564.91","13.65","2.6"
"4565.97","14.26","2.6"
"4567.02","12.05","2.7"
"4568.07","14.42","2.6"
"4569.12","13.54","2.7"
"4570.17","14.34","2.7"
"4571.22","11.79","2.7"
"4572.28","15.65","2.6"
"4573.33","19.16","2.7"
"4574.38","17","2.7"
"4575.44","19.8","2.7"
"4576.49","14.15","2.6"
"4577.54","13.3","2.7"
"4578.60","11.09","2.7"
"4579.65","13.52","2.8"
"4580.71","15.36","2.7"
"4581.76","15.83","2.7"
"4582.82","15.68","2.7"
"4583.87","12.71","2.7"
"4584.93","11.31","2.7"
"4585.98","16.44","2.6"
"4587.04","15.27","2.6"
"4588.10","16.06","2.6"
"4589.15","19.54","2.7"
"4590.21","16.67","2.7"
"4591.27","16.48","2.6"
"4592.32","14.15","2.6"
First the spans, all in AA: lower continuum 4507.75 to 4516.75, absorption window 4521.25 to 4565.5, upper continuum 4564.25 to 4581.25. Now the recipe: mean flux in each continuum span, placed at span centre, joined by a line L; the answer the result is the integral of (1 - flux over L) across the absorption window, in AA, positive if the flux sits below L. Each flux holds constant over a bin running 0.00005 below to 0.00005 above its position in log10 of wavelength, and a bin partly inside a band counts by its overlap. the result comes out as 7.6 AA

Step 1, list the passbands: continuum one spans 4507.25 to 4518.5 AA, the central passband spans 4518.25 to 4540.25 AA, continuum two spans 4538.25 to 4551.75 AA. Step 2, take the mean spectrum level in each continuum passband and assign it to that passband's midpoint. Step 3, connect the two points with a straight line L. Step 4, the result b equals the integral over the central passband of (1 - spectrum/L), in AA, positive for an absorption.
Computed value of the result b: 4.1 AA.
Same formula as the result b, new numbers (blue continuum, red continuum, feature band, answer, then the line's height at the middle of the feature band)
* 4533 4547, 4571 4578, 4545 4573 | 1.29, 14.3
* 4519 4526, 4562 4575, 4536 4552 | 1.03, 13.5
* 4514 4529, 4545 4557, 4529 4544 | 0.93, 12.8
